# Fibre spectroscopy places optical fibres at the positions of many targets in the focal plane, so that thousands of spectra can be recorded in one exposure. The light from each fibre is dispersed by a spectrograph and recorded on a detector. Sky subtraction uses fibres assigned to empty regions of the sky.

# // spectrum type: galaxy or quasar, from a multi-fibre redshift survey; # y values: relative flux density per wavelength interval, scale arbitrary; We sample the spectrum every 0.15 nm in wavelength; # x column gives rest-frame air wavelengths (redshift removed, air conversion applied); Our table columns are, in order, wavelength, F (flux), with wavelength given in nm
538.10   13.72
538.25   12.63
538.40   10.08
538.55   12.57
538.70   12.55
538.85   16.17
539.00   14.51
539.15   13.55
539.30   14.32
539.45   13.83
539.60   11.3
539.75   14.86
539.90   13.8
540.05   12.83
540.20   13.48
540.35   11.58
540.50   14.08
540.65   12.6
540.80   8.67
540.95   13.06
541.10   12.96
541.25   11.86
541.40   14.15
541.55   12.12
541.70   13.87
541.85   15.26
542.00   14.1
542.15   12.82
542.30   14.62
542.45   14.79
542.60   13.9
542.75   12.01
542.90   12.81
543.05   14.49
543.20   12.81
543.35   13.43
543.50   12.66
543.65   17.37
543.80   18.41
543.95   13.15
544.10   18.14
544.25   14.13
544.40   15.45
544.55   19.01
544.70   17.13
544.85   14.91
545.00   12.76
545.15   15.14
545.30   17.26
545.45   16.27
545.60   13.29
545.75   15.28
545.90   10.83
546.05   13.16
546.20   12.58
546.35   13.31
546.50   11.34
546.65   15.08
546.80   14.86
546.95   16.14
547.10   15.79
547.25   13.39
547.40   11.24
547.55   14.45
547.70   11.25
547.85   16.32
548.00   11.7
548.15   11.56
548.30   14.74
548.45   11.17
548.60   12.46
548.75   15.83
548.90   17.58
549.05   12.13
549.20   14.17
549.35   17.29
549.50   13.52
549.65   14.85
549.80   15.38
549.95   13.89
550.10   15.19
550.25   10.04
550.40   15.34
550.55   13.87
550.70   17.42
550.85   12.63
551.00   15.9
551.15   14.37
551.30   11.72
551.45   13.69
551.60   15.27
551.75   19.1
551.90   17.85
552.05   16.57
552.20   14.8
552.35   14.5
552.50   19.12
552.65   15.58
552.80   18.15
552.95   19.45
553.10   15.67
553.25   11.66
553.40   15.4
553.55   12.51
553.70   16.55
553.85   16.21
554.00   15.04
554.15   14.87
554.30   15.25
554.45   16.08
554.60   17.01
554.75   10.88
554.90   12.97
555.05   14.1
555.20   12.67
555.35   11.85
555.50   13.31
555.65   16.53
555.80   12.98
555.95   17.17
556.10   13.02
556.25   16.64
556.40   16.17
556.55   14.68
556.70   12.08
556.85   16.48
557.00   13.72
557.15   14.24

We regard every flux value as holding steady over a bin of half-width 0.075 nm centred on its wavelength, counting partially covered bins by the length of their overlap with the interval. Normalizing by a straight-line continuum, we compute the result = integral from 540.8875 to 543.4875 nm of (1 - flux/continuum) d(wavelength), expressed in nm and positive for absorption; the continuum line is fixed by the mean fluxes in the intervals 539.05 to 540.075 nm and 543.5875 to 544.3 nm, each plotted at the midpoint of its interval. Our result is 0.30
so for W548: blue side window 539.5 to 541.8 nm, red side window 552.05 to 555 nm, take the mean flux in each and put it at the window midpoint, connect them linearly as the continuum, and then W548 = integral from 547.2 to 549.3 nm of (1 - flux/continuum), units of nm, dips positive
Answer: 0.12 nm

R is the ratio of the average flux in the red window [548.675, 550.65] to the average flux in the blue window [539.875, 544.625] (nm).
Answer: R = 1.05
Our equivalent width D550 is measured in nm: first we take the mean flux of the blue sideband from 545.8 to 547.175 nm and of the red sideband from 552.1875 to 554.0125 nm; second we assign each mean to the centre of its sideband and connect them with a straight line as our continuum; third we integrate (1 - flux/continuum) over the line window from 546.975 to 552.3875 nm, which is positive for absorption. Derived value 0.13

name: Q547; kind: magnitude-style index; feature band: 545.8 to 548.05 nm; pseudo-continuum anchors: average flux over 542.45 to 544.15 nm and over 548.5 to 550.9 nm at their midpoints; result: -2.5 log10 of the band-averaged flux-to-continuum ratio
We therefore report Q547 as 0.08 mag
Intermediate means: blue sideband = 14.4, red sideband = 14.5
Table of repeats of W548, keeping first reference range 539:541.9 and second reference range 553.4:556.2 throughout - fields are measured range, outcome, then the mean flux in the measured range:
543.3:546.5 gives -0.32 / 14.9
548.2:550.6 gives -0.05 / 14.2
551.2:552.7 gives -0.17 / 15.8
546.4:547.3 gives -0.05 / 14.4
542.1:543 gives -0.02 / 13.5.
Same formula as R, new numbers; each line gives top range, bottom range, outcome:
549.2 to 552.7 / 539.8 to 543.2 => 1.15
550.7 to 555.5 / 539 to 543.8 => 1.12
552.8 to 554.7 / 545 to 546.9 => 1.11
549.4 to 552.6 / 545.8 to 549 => 1.11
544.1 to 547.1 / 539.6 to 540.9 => 1.16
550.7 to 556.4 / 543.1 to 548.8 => 1.06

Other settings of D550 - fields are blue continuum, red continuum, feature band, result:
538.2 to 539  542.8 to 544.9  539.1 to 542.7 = 0.18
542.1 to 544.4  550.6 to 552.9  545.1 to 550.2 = 0.37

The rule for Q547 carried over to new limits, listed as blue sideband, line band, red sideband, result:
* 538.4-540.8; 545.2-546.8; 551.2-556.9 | 0.01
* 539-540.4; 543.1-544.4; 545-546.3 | -0.09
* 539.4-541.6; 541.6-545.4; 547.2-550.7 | -0.13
